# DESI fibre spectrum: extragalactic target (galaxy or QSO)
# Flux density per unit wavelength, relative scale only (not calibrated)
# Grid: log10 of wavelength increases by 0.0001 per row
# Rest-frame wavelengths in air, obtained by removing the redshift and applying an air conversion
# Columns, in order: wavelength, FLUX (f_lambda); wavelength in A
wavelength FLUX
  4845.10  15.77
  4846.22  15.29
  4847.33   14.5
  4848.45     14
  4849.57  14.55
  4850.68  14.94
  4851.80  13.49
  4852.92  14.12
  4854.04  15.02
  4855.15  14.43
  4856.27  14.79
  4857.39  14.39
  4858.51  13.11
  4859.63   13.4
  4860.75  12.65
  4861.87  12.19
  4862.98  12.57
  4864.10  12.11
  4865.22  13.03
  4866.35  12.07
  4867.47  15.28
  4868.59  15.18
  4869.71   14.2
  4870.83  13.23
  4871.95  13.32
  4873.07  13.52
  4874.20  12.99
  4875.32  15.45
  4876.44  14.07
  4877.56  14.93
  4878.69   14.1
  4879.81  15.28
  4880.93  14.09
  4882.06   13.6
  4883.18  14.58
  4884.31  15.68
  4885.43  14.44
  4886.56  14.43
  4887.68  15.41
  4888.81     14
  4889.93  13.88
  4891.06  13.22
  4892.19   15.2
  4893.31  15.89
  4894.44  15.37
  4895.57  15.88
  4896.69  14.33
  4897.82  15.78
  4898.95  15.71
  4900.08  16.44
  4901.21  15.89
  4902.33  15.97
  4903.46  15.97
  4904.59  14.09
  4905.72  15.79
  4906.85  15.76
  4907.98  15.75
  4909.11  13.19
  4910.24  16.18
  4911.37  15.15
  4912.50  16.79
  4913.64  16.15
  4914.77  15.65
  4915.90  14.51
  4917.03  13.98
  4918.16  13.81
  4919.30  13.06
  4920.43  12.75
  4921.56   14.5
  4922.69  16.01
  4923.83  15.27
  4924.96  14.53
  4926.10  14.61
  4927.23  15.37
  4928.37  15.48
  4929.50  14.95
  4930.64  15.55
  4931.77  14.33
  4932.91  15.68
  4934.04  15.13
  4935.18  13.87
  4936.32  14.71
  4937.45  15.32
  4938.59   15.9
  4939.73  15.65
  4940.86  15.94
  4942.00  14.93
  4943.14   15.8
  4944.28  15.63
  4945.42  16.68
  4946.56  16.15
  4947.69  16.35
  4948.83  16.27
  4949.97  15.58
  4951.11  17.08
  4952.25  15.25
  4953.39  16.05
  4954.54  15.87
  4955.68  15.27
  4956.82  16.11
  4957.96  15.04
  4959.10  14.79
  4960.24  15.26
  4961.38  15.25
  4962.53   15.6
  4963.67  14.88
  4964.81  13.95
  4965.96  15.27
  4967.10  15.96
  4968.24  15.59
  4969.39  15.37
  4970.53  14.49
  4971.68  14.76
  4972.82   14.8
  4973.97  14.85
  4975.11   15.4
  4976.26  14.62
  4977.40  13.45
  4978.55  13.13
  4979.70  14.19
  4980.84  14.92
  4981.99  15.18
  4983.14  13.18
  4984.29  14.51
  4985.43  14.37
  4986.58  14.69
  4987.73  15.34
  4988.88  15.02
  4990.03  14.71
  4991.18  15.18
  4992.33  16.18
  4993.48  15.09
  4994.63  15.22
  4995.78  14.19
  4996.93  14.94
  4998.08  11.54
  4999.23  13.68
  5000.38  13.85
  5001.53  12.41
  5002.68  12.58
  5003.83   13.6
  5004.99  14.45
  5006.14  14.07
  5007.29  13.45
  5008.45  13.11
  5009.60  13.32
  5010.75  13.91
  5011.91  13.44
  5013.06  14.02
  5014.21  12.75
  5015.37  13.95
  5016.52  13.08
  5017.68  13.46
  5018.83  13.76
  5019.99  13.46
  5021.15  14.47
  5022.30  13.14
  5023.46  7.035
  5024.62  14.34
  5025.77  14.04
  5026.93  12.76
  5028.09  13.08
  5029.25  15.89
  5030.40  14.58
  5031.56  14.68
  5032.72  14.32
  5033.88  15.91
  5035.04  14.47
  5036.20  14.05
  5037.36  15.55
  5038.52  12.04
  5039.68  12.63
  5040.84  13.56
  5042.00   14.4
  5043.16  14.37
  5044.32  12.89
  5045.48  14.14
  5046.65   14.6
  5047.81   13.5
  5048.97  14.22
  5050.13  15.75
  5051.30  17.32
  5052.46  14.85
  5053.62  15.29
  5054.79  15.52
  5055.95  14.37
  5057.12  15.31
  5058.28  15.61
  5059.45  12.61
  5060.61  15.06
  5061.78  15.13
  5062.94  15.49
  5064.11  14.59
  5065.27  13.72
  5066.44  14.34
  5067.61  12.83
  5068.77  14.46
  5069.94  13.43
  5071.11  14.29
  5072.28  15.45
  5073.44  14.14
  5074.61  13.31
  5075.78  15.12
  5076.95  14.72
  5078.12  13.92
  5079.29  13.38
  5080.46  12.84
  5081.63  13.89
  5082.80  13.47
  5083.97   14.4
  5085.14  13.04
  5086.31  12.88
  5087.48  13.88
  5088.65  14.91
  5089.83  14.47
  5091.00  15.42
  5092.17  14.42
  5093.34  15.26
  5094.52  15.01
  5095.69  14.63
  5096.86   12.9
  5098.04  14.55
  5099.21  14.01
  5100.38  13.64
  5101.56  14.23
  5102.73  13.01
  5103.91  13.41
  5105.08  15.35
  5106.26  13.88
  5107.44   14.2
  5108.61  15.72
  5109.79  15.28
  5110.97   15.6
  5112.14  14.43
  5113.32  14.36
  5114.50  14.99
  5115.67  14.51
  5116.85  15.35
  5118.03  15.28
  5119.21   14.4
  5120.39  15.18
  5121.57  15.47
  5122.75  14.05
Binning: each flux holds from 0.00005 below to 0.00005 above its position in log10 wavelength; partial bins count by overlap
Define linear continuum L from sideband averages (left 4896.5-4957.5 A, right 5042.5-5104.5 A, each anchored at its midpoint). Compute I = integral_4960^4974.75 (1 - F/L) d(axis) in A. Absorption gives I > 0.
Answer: 0.0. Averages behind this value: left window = 15.3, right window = 14.3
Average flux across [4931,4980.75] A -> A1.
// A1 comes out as 15.3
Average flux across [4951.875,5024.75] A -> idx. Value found 14.3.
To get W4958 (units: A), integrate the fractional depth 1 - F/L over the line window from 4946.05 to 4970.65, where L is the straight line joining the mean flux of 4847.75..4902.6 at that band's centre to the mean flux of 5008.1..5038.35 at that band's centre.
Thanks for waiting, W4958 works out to -2.8 A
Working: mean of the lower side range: 14.3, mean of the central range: 15.5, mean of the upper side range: 13.7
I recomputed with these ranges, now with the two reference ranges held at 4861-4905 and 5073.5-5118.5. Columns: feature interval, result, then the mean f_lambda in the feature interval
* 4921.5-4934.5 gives -0.7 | 15.1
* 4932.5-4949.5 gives -1.4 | 15.6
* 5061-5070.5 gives 0.0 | 14.3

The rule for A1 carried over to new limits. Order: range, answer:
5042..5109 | 14.3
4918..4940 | 14.8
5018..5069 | 14.2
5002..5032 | 13.5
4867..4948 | 15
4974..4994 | 14.7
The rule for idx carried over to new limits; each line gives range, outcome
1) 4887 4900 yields 15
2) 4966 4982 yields 14.8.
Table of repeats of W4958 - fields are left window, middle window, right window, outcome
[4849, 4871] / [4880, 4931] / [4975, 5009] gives -4.0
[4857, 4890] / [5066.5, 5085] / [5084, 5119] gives 0.5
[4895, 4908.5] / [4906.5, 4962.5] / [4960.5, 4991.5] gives -0.2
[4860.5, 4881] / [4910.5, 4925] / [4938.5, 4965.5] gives 0.0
